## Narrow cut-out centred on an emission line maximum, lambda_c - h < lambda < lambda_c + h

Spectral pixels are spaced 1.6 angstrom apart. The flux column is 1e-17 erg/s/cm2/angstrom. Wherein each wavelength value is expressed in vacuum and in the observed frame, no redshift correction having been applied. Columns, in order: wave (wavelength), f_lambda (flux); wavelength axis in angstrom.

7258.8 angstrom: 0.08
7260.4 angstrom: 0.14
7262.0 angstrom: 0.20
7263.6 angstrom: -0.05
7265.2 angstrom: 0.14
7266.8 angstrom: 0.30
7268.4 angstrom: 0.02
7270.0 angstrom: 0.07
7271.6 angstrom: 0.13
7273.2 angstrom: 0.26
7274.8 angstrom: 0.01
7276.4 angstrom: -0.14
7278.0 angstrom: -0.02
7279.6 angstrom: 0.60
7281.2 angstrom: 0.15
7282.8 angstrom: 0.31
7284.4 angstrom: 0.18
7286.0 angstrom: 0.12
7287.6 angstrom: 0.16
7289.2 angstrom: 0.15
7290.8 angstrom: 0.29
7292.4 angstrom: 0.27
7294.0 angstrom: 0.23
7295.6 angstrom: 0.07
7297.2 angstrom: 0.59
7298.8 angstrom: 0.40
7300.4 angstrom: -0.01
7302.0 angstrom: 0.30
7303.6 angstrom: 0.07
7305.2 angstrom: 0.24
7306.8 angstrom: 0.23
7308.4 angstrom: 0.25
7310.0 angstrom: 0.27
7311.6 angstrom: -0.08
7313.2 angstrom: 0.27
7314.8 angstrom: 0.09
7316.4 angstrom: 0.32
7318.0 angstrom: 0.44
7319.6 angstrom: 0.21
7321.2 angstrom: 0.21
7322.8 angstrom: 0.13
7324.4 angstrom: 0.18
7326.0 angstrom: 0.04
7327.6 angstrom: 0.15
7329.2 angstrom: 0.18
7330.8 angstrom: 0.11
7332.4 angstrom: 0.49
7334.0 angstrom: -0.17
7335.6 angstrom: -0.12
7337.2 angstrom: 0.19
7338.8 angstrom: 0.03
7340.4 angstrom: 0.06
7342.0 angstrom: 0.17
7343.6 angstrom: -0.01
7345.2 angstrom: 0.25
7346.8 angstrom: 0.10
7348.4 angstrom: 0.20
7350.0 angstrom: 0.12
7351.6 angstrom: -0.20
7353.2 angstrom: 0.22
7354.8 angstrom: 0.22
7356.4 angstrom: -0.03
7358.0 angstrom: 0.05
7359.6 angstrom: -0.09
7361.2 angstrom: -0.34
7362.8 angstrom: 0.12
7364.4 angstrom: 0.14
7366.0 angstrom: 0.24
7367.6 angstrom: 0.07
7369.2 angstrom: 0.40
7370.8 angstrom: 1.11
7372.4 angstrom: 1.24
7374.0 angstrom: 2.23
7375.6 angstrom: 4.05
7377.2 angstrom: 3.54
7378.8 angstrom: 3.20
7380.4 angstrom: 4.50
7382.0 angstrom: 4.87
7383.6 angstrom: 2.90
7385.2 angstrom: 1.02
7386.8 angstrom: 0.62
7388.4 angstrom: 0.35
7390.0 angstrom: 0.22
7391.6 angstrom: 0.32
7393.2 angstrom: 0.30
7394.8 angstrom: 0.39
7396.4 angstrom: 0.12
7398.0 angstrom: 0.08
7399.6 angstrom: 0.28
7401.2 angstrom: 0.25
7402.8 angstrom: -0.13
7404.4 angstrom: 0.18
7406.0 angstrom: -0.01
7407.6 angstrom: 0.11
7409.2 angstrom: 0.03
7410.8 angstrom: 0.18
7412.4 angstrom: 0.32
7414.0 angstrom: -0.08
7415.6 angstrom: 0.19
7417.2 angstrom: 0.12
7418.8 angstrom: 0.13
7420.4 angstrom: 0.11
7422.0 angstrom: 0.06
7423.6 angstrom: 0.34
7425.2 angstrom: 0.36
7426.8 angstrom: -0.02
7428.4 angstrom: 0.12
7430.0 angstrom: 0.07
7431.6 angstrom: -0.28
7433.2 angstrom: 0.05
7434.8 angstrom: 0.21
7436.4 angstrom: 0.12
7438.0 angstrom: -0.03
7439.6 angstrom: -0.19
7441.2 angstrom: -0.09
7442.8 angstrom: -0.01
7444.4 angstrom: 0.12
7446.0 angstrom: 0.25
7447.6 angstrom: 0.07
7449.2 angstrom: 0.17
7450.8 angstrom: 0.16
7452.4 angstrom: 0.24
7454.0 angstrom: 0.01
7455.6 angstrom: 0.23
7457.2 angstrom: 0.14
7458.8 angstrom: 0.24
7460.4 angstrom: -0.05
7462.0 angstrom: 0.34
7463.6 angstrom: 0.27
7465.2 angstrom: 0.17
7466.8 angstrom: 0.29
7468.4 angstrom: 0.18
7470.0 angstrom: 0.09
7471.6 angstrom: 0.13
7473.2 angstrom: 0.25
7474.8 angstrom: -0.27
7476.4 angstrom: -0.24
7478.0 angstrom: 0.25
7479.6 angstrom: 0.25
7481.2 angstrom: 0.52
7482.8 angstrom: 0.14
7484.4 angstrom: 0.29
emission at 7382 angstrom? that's [O II]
